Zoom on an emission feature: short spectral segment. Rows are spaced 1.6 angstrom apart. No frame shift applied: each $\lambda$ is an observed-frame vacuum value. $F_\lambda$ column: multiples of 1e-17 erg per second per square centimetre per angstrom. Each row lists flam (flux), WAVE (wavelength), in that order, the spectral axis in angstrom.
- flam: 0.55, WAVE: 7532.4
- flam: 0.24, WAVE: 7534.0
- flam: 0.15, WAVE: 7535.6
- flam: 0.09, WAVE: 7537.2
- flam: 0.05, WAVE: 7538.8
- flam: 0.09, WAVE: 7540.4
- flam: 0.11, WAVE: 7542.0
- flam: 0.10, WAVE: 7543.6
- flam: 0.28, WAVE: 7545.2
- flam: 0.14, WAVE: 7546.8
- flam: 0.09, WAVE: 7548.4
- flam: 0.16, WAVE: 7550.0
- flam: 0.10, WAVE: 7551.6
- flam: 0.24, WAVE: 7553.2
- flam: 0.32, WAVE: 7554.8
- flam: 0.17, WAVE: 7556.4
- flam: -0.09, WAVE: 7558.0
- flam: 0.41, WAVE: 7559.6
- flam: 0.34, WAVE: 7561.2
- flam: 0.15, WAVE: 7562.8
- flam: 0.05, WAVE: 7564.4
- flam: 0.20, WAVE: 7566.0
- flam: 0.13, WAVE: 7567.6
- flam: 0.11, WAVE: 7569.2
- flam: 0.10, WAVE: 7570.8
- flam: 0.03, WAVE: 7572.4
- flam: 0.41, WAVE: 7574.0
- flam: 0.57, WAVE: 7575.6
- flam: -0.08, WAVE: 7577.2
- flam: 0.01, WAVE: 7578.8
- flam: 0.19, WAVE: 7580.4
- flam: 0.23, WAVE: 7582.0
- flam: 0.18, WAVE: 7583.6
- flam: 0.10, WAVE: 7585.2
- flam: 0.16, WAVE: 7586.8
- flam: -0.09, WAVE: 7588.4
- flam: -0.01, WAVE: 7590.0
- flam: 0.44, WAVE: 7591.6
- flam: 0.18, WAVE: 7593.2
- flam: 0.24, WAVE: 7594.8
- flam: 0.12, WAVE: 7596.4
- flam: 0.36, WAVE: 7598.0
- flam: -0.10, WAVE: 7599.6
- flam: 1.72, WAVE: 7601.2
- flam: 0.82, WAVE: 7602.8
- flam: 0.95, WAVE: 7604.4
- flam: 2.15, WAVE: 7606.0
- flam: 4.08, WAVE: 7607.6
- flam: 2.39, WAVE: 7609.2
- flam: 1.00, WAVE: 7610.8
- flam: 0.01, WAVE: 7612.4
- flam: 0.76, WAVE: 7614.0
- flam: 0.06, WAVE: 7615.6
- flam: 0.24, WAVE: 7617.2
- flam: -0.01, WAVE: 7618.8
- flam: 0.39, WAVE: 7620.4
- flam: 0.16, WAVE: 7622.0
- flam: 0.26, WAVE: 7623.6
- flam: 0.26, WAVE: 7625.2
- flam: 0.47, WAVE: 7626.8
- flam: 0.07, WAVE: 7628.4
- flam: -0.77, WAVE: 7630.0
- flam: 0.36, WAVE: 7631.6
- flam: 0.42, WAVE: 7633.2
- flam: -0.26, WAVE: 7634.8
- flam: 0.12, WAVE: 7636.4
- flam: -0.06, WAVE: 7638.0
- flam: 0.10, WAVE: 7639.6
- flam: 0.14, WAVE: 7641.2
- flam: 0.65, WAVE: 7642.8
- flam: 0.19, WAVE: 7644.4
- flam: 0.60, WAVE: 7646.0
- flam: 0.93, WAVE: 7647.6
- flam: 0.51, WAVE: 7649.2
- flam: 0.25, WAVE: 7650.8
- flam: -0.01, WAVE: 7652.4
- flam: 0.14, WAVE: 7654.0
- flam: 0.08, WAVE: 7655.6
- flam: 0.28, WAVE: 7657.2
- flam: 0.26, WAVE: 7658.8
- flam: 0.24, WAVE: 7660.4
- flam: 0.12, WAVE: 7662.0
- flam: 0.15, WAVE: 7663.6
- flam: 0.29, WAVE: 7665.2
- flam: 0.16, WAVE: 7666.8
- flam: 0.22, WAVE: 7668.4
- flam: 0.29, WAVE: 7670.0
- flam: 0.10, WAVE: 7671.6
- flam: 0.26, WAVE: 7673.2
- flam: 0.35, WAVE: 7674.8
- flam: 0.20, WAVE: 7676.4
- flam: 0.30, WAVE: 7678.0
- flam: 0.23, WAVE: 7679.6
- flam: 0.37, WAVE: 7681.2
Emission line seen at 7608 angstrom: H-gamma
